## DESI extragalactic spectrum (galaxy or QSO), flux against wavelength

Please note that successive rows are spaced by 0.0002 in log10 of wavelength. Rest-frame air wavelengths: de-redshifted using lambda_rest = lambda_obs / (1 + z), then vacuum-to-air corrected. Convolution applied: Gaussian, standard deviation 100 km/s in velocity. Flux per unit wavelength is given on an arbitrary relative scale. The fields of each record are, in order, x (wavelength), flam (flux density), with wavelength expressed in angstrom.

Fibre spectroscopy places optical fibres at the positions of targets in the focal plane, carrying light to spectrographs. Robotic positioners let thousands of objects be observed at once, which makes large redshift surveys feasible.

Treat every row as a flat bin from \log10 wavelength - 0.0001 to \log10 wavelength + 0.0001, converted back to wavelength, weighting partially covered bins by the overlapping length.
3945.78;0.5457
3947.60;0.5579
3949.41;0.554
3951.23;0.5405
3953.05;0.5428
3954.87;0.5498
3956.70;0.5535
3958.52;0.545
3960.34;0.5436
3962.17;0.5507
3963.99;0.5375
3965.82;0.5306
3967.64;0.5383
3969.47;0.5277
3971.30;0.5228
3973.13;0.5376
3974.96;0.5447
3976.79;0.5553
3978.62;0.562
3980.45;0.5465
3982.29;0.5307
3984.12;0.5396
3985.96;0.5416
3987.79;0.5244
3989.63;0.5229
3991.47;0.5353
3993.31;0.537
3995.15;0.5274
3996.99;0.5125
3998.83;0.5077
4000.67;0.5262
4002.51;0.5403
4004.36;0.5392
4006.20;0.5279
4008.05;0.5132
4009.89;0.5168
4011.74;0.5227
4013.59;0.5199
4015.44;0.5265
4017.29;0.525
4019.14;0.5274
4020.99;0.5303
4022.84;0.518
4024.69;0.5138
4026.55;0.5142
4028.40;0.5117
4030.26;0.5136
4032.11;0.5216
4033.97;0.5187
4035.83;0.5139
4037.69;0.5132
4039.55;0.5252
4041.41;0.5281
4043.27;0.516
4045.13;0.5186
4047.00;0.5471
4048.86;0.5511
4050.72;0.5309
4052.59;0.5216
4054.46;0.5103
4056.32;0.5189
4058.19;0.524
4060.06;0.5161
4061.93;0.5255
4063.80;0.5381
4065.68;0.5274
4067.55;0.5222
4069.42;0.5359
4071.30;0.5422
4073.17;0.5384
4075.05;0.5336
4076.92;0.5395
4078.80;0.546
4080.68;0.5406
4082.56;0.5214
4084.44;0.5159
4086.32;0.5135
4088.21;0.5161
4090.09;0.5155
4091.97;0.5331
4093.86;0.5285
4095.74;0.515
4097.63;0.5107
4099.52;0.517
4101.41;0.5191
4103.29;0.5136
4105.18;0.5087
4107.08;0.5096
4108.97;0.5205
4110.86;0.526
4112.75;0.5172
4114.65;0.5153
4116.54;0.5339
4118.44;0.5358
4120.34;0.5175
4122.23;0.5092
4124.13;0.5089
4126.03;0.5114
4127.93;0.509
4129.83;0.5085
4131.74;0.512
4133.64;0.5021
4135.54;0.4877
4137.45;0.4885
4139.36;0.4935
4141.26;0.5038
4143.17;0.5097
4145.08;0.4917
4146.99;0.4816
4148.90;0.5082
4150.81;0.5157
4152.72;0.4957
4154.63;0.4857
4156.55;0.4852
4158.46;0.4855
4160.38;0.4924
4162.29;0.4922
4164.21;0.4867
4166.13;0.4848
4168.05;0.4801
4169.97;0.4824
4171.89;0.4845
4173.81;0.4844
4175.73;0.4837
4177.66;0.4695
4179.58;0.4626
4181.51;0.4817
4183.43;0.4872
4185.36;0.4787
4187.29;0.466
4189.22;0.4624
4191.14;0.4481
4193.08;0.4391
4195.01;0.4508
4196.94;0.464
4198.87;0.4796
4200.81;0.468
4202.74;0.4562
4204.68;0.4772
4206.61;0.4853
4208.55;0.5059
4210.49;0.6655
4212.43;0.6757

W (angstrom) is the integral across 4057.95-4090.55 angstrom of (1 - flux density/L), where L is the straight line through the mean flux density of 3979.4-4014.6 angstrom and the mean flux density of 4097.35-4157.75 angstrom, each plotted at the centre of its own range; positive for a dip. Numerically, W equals -0.8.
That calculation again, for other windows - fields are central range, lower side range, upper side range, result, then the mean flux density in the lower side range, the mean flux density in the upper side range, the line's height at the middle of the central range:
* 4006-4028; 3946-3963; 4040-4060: 0.54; 0.548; 0.526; 0.534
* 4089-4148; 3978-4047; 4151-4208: -2.03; 0.525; 0.477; 0.494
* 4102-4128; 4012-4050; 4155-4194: -1.11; 0.523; 0.477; 0.496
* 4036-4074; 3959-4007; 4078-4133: -0.13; 0.535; 0.519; 0.525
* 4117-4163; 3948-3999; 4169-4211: -0.82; 0.539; 0.479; 0.493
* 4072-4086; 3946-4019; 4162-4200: -0.77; 0.535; 0.473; 0.505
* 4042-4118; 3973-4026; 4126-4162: -1.92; 0.53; 0.498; 0.512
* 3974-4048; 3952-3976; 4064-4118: 1.05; 0.54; 0.524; 0.534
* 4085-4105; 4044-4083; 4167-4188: -0.05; 0.531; 0.478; 0.516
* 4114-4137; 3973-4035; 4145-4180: -0.71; 0.528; 0.487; 0.497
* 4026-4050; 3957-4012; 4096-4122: 0.21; 0.534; 0.519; 0.527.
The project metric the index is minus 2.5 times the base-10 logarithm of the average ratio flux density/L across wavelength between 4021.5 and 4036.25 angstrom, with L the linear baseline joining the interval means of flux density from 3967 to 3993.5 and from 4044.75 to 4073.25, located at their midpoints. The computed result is 0.03 mag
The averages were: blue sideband 0.538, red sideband 0.529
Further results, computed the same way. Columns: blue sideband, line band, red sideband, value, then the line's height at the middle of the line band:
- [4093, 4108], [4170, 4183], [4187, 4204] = -0.02 mag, 0.471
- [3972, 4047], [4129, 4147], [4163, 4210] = -0.02 mag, 0.49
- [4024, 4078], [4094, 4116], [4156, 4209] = -0.03 mag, 0.505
